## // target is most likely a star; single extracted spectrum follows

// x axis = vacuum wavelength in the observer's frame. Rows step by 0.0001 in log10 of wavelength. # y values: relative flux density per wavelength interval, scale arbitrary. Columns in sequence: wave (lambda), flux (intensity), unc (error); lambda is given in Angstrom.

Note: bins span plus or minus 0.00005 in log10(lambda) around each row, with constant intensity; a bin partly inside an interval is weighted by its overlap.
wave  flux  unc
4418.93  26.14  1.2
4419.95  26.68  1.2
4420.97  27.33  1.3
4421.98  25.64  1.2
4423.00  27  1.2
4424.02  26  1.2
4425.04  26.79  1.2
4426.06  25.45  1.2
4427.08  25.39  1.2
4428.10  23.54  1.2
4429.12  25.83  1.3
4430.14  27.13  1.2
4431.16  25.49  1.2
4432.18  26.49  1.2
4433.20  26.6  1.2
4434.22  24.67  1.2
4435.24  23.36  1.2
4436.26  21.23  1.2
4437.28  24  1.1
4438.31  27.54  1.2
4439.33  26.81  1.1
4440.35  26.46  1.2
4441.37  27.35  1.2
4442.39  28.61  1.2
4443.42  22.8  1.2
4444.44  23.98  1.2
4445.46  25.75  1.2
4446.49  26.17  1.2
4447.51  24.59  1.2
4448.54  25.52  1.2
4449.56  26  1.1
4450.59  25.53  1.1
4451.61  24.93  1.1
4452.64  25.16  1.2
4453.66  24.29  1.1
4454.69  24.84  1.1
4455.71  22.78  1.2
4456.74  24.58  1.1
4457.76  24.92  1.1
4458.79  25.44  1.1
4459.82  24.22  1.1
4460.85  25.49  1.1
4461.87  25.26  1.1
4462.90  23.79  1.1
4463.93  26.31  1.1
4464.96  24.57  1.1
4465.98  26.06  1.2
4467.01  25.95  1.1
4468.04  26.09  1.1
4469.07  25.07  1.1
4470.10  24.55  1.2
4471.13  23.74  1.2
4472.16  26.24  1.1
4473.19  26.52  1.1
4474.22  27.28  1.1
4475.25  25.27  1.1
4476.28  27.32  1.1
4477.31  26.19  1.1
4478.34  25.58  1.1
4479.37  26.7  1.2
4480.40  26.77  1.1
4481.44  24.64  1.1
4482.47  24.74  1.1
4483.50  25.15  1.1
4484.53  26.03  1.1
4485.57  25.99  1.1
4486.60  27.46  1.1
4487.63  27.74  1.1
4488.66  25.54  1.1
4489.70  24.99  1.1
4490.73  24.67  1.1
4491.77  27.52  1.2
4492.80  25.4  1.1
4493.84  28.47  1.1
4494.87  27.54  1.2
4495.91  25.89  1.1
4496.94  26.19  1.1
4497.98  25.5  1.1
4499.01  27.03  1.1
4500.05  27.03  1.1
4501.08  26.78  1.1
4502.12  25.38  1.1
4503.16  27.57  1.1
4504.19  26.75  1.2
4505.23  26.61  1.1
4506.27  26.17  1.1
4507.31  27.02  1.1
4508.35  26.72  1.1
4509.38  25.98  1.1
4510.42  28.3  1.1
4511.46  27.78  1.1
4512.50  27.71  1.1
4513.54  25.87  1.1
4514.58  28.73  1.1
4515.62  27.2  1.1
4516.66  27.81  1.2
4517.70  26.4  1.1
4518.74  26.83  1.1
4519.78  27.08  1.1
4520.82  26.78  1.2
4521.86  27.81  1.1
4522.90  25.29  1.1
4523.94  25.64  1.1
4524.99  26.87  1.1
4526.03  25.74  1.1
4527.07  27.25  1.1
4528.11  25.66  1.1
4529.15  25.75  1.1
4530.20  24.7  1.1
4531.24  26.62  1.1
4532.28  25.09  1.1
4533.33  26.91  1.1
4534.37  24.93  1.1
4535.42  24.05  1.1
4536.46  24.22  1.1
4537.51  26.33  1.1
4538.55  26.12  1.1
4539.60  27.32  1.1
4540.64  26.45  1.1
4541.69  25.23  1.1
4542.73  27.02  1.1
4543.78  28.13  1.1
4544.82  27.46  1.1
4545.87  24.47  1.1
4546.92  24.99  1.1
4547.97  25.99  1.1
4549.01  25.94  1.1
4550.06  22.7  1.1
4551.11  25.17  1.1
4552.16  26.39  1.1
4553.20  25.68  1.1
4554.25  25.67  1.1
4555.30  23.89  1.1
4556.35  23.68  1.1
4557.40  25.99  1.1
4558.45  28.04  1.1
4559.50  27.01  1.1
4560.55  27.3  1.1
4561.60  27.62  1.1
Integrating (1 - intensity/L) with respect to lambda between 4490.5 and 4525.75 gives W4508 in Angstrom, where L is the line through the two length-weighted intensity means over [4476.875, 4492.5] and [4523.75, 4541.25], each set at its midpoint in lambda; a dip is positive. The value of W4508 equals -1.2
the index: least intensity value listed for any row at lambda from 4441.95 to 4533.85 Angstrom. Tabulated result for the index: 22.78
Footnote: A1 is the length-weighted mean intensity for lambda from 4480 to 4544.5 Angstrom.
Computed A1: 26.4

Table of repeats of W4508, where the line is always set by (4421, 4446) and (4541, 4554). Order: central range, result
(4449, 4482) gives 0.4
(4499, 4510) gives -0.4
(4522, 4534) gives -0.1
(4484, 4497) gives -0.4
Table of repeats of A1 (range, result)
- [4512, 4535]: 26.5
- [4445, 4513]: 25.9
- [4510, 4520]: 27.4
